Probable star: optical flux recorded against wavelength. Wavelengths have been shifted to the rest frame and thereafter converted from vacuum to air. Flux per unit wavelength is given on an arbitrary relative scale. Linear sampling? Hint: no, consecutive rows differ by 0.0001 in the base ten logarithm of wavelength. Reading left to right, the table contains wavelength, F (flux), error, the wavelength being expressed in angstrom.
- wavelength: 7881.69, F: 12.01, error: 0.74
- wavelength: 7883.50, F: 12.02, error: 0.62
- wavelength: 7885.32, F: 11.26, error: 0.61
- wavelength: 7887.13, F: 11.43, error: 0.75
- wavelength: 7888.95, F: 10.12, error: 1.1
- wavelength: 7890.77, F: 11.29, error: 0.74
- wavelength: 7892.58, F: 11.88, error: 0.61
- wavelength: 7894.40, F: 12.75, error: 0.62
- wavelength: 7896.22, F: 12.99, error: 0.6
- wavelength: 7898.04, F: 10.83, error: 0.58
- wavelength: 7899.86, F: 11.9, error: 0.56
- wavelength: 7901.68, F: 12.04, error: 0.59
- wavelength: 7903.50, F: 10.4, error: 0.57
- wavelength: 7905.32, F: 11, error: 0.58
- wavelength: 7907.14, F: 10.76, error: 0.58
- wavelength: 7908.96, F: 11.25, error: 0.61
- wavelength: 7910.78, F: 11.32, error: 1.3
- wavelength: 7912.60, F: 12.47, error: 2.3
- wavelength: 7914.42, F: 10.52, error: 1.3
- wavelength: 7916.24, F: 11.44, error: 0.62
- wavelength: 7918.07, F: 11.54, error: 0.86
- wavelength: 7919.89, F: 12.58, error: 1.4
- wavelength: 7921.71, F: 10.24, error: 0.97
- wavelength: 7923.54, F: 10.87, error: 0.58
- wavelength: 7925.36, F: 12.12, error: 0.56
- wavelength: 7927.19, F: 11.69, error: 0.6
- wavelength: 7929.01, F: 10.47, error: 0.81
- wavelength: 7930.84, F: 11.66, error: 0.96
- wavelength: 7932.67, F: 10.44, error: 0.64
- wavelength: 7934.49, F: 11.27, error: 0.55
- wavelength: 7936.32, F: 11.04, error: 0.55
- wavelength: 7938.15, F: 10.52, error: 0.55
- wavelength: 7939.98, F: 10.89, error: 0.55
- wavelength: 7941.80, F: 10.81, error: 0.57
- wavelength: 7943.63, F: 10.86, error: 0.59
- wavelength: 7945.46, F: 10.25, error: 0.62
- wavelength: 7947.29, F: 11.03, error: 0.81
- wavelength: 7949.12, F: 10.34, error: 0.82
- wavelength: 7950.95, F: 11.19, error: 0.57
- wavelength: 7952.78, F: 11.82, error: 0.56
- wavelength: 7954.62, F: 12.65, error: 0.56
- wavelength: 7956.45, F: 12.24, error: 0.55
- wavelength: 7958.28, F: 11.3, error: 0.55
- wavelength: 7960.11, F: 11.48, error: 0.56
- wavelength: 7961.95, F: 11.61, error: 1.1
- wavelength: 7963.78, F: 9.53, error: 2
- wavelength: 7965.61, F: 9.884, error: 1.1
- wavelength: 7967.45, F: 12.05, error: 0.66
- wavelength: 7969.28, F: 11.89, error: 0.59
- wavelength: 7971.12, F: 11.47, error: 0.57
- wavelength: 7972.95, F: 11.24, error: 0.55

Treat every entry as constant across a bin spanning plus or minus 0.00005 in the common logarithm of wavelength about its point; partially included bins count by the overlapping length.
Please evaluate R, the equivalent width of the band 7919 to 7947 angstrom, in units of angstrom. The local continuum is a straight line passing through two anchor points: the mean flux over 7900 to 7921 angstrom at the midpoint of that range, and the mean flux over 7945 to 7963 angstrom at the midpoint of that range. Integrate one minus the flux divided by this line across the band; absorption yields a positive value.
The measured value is 0.9 angstrom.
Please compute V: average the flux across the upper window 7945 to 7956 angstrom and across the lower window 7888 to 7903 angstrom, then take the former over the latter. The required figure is 1.0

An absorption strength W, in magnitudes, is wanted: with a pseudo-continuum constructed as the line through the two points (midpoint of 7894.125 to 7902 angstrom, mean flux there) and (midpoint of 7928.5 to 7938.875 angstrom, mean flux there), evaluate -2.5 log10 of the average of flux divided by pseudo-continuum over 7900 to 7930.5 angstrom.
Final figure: 0.02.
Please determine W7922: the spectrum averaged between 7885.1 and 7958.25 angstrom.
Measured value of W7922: 11.3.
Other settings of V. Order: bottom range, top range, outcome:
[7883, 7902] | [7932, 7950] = 0.92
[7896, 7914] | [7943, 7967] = 0.97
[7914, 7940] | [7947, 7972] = 1.01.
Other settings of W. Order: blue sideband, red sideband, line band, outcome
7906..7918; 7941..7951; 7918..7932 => -0.03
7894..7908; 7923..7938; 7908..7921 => -0.02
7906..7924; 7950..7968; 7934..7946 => 0.05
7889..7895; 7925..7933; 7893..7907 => -0.01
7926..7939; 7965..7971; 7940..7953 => 0.03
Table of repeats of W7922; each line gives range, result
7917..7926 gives 11.4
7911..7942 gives 11.2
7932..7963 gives 11.2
